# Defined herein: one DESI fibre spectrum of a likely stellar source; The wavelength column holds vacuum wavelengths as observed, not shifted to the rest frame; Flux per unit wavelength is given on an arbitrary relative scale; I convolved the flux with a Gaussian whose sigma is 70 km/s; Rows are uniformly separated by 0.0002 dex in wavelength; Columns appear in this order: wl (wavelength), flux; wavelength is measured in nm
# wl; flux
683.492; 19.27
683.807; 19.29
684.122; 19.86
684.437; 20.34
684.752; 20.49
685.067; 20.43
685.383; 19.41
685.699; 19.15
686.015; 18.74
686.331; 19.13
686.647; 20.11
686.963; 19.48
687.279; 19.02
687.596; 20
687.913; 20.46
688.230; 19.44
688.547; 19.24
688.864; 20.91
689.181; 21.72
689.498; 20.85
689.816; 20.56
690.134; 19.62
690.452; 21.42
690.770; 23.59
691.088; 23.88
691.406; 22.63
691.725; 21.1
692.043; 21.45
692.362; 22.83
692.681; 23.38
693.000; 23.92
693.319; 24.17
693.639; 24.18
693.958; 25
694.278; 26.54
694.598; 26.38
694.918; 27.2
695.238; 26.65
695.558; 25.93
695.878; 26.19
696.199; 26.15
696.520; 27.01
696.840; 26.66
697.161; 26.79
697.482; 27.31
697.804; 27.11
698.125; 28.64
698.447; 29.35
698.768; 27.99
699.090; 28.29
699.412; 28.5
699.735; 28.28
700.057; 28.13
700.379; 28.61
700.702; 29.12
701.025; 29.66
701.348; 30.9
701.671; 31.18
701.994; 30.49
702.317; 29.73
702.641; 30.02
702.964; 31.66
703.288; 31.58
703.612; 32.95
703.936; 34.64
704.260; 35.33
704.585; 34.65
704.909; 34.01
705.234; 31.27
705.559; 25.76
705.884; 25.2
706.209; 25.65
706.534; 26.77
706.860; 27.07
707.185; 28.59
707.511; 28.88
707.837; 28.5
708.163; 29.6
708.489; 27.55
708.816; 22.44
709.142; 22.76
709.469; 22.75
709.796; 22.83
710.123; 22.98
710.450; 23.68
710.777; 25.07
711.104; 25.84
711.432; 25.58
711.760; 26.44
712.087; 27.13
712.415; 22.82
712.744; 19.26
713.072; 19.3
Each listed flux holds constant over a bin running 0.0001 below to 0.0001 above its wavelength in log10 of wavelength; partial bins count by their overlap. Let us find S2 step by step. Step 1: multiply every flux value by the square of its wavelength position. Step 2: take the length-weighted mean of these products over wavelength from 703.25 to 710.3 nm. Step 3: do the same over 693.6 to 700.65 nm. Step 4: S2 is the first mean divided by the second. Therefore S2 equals 1.06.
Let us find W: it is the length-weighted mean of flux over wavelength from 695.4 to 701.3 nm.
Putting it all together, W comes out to 27.8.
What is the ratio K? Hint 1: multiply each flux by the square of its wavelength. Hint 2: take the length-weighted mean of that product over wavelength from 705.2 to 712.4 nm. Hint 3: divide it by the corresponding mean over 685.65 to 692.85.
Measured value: 1.31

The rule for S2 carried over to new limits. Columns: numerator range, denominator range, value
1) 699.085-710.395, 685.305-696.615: 1.33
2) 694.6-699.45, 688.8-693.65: 1.25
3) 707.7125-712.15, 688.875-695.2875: 1.14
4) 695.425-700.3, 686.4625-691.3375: 1.36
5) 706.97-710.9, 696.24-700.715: 0.94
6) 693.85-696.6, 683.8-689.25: 1.36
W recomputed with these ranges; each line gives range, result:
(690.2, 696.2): 24.2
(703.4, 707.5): 30.1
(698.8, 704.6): 30.6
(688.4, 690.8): 20.9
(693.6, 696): 26.1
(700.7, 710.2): 28.9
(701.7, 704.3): 31.9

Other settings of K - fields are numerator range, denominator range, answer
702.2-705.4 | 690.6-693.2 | 1.48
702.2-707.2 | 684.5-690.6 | 1.59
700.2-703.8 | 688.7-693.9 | 1.41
